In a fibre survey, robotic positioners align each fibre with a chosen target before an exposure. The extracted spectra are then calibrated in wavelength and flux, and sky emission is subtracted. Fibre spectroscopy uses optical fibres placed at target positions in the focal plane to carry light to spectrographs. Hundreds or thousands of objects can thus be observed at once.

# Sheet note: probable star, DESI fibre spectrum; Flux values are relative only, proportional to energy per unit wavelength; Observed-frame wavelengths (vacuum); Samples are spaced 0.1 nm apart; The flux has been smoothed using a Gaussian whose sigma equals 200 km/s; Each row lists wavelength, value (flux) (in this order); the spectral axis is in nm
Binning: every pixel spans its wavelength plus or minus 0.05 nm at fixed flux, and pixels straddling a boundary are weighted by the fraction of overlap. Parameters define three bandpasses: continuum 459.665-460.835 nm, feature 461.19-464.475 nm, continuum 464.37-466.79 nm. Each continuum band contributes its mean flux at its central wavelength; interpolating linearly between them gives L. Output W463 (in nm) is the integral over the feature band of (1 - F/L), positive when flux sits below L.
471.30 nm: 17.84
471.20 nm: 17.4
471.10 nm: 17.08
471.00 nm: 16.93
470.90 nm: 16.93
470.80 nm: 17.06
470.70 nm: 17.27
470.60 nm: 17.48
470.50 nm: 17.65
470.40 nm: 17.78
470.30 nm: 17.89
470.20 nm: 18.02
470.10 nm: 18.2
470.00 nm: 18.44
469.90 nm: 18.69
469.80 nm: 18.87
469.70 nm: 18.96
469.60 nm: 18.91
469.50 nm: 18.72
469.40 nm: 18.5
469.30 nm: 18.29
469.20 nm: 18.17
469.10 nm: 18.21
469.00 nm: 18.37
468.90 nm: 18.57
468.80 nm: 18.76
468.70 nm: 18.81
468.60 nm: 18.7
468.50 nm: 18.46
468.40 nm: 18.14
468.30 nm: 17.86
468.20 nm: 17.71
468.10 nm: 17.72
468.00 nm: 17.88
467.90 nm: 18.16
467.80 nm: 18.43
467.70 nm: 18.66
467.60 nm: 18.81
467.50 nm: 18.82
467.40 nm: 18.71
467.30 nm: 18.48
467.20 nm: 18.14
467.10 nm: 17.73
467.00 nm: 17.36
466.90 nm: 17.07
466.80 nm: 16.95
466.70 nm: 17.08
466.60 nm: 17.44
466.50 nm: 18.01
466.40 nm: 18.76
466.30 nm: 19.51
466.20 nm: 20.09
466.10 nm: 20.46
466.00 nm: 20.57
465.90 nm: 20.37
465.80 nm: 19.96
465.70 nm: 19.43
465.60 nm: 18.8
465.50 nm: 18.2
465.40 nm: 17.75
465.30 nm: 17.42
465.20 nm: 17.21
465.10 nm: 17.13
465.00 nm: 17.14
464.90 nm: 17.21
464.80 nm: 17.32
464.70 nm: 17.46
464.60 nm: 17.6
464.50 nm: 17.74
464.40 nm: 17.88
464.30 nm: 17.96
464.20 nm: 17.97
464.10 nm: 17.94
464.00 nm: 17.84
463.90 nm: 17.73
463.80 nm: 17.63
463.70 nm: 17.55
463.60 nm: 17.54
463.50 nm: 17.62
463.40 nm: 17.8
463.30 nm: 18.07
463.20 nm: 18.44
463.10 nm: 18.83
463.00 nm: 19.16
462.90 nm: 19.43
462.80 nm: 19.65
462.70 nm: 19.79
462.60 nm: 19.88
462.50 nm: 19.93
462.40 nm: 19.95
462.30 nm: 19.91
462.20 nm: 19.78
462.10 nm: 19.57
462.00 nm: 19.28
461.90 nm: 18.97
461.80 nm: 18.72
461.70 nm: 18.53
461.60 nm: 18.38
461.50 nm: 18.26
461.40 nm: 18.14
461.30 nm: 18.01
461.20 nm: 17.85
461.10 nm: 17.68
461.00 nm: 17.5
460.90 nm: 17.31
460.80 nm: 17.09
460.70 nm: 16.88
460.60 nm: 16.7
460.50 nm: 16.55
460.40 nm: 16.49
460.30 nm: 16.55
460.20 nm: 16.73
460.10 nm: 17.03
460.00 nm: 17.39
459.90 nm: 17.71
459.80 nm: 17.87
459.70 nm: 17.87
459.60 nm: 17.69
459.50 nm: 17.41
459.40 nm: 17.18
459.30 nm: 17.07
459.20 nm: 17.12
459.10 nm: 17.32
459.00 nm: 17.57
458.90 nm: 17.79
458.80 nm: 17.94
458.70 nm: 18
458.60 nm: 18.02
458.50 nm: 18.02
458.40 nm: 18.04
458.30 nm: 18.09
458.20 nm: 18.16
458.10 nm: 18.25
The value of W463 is -0.17 nm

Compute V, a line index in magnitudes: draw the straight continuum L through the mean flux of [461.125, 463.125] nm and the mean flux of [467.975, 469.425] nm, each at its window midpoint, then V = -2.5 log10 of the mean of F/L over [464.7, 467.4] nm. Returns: 0.02 mag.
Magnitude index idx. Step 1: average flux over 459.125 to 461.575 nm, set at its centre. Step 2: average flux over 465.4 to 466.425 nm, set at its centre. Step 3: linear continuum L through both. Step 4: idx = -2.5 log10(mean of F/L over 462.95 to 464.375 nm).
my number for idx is 0.04 mag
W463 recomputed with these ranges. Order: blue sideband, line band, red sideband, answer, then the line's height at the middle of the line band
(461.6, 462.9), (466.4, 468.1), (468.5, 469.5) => 0.07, 18.7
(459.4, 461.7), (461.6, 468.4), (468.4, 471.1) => -0.25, 17.8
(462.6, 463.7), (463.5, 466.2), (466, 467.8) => 0.05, 18.5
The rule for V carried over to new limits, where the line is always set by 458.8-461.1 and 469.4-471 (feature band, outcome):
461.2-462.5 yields -0.09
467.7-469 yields -0.02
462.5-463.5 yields -0.09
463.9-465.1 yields 0.00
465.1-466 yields -0.06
